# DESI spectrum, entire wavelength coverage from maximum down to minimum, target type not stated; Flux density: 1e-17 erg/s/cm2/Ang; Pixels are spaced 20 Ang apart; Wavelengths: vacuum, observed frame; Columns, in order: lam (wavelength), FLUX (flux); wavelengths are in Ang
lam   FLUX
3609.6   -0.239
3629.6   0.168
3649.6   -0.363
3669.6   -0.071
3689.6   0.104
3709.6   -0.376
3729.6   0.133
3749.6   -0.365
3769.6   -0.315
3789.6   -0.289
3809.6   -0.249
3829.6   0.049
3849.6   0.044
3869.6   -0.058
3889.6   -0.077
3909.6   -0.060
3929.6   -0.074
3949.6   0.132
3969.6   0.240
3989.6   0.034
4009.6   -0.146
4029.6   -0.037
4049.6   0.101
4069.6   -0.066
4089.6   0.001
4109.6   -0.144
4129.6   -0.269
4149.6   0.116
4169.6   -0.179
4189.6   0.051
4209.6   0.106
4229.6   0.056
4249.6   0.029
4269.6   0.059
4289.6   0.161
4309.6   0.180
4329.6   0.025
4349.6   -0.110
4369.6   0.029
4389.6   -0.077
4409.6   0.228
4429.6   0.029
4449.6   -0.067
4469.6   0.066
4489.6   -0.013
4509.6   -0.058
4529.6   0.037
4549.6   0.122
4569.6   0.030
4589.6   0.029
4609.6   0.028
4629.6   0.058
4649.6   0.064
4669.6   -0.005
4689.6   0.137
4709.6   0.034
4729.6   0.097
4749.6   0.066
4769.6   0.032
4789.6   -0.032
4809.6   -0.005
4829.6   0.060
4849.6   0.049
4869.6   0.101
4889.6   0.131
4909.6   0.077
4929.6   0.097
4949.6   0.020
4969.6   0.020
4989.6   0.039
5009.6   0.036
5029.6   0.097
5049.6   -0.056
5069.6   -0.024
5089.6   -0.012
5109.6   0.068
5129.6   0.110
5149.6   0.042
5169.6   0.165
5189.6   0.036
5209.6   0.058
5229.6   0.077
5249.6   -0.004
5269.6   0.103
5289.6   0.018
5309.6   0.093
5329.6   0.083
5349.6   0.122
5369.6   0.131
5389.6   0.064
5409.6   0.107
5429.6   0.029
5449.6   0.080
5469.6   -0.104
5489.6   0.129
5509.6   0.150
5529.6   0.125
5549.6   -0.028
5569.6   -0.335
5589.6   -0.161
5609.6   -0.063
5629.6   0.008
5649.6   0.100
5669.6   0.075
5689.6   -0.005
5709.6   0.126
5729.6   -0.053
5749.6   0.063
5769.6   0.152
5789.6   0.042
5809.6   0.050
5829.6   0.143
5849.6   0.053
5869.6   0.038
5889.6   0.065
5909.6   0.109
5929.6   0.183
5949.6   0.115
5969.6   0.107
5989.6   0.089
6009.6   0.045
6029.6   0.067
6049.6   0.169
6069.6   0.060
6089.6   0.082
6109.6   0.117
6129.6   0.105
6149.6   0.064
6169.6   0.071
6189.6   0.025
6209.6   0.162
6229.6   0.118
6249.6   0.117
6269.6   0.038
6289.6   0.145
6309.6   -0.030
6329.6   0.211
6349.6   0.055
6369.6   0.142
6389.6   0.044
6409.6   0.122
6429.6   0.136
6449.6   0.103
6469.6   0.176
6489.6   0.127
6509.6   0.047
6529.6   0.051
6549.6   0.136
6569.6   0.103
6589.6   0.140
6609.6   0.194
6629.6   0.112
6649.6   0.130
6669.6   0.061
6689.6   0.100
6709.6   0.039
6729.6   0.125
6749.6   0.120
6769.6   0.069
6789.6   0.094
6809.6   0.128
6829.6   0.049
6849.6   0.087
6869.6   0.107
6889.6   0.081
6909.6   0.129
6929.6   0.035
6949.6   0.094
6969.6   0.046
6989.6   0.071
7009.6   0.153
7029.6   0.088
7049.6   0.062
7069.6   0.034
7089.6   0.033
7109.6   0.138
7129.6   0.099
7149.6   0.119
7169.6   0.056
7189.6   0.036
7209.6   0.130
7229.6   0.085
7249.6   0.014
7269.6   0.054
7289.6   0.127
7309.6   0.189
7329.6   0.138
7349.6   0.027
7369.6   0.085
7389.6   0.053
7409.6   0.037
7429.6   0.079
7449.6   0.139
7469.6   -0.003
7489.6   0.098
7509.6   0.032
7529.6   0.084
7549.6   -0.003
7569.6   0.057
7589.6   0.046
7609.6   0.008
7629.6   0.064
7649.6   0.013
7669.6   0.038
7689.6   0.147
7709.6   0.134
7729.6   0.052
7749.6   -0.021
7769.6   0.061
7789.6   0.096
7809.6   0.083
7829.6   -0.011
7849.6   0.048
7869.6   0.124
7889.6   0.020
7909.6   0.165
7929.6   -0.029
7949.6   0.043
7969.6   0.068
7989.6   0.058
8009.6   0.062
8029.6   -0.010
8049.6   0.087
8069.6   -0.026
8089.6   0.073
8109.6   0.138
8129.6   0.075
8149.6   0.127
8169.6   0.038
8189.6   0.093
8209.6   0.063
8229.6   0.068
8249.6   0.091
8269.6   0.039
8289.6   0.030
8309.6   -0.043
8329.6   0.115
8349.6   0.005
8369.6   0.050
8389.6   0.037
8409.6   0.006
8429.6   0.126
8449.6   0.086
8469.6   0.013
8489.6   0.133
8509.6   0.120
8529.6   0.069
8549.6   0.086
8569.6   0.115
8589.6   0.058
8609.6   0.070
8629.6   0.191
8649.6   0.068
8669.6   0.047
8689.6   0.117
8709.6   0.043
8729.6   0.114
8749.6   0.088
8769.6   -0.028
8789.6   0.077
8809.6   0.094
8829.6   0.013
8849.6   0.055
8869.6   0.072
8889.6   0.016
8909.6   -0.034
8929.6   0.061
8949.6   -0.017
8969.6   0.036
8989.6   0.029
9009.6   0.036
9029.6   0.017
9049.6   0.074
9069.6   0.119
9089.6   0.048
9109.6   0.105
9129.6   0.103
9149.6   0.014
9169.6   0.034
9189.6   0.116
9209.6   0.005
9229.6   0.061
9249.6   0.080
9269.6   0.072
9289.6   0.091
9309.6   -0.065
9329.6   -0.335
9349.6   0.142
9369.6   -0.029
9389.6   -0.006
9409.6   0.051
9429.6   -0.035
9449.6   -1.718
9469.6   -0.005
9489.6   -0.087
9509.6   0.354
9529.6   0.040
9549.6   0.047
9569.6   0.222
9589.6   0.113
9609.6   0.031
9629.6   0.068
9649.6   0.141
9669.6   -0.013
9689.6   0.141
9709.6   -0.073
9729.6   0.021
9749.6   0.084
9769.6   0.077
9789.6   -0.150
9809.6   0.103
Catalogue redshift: 0.115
